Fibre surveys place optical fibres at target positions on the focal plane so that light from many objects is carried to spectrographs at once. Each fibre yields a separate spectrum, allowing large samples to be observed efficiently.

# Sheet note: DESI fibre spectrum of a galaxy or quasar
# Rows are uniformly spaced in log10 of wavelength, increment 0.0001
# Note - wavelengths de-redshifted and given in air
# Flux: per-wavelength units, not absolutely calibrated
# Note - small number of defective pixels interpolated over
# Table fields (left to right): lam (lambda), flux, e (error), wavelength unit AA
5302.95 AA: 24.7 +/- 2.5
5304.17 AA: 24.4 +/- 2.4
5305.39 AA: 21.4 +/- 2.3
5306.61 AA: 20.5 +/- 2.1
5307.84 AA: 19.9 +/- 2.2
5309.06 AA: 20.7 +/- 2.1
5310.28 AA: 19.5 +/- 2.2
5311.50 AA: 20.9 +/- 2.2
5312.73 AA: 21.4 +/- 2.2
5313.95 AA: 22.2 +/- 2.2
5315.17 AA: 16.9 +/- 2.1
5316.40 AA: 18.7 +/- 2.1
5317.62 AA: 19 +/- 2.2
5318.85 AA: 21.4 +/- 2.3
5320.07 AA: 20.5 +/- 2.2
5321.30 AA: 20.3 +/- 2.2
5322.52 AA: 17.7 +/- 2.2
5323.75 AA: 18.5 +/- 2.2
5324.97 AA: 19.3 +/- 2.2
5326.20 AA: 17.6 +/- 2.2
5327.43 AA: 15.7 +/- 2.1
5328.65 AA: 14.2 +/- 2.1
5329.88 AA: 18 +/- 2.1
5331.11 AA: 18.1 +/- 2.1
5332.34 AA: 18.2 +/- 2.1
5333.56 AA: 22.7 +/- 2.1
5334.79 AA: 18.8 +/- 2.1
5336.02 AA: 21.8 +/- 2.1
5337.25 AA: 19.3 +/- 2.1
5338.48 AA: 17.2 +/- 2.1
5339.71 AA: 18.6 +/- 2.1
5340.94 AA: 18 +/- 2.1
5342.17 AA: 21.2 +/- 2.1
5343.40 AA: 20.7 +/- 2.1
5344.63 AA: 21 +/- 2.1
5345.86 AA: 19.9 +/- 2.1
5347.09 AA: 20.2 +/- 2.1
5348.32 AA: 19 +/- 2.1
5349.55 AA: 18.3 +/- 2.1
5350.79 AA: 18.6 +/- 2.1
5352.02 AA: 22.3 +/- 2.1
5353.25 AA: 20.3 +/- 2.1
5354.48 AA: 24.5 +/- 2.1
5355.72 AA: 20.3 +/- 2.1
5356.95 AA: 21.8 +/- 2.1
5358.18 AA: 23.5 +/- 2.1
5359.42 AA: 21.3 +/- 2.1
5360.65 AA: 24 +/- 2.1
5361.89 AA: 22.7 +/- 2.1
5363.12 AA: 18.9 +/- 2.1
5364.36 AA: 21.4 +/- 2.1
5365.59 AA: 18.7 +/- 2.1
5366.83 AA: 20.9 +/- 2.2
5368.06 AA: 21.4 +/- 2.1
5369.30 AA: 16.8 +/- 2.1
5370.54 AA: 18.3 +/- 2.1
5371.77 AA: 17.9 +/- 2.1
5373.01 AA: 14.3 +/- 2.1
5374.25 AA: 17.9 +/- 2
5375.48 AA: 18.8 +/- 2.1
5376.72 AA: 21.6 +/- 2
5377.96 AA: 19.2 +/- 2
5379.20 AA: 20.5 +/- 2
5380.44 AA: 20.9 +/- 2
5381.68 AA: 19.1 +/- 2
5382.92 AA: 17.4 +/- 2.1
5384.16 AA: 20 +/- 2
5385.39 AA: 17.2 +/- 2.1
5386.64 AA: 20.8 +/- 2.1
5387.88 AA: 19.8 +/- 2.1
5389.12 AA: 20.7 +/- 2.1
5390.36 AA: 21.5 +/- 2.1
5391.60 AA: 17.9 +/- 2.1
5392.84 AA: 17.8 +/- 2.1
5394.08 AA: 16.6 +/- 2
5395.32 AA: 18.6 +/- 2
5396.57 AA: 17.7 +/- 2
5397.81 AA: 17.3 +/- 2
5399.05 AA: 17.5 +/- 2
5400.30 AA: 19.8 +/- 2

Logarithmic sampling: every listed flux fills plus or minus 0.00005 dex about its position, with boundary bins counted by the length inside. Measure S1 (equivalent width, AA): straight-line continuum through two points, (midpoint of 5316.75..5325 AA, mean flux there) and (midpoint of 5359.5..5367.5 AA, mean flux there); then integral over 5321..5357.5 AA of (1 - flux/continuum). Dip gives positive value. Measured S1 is 1.5 AA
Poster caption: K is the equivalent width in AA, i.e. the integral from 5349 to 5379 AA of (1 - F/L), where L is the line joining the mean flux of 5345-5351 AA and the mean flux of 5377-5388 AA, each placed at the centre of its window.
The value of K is -1.21 AA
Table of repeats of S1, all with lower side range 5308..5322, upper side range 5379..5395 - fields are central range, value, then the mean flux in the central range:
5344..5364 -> -1.4 AA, 21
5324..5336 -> 1.0 AA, 18.3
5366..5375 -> 0.5 AA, 18.2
